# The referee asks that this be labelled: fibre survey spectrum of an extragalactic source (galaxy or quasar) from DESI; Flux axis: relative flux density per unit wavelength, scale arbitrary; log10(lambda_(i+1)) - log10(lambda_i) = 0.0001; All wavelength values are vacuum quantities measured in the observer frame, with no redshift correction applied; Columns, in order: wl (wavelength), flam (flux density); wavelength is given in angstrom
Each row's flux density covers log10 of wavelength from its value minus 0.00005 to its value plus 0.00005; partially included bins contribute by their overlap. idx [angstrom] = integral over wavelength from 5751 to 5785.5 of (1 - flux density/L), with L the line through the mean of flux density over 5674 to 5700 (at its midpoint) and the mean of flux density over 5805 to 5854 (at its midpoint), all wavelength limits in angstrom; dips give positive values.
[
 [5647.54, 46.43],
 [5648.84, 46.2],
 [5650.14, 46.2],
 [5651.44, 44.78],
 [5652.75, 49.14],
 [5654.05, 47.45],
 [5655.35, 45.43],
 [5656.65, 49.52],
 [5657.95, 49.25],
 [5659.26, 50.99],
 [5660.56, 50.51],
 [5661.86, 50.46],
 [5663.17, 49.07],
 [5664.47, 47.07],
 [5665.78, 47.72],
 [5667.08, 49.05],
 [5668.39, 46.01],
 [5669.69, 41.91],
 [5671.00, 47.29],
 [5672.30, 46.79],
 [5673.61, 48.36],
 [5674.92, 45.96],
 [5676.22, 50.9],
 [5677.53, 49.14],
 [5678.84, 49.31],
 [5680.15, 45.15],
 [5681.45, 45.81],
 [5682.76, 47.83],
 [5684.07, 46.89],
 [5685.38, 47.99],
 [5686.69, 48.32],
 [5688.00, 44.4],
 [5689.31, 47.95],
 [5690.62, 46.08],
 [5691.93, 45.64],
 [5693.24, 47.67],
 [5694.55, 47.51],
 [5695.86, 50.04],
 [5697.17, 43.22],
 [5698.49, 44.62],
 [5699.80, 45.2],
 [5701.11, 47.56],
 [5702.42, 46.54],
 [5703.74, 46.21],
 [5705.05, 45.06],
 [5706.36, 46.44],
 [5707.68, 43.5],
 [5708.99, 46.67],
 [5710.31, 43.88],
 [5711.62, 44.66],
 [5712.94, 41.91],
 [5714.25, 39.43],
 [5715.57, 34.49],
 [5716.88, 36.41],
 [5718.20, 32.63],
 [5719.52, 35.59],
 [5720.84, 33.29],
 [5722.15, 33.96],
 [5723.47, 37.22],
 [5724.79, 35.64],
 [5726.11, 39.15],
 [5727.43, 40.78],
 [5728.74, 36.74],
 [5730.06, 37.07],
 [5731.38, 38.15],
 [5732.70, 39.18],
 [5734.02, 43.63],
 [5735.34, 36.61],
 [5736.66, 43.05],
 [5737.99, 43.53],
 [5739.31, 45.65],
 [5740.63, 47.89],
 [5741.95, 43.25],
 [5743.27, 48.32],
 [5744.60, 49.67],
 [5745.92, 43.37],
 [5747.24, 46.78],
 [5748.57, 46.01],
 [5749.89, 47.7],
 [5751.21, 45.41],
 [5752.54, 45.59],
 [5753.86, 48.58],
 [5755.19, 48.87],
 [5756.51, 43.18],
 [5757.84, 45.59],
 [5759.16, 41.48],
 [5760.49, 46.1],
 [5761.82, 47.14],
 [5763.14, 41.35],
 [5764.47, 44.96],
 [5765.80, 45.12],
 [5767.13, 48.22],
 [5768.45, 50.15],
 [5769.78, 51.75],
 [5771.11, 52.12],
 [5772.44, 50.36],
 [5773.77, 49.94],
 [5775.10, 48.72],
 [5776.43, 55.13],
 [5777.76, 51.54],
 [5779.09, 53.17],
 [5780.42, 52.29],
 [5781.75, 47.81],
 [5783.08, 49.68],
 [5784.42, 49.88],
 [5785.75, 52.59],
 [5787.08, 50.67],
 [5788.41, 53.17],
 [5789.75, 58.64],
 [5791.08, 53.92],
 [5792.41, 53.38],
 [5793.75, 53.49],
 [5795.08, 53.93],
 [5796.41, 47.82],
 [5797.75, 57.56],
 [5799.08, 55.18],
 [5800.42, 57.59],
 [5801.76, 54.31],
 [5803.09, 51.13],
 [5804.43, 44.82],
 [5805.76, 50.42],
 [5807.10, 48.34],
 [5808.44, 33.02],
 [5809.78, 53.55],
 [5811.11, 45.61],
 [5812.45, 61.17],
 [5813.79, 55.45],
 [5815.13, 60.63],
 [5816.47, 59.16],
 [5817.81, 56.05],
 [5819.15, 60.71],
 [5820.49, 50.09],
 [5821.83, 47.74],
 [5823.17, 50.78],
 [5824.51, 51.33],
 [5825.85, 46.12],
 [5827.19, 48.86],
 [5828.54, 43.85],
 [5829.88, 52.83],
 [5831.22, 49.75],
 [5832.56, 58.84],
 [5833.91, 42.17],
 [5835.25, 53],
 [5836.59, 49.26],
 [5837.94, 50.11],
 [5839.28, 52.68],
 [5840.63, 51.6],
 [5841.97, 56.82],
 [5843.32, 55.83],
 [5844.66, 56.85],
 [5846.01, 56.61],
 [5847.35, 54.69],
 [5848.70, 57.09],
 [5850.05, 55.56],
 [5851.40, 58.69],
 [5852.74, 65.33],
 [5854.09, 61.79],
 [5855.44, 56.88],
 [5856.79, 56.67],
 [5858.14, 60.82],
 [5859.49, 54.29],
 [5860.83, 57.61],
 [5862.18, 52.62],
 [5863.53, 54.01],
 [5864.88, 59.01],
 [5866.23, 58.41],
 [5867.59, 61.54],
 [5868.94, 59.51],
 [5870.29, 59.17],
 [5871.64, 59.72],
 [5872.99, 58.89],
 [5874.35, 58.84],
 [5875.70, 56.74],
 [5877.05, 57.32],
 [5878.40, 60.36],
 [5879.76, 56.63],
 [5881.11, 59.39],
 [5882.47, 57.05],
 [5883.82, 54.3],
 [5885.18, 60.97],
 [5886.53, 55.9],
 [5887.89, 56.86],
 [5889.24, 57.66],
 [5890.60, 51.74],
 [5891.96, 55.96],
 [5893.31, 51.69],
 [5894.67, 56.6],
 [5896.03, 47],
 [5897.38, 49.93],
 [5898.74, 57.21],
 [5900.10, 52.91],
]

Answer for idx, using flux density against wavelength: 1.4 angstrom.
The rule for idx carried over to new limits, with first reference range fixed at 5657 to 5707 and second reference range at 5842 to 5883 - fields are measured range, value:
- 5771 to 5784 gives 0.5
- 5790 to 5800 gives 0.0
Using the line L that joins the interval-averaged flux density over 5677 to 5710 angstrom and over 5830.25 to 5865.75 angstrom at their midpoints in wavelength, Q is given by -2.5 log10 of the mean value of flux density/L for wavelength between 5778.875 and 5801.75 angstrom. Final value -0.02 mag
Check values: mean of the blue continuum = 46.5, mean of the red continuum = 55.3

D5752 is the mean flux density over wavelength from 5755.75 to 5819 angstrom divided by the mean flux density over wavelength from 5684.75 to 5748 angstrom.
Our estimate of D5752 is 1.19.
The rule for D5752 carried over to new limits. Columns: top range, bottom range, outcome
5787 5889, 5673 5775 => 1.23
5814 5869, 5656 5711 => 1.16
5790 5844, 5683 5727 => 1.21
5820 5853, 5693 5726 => 1.26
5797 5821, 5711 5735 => 1.40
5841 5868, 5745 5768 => 1.26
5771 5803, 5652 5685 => 1.10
